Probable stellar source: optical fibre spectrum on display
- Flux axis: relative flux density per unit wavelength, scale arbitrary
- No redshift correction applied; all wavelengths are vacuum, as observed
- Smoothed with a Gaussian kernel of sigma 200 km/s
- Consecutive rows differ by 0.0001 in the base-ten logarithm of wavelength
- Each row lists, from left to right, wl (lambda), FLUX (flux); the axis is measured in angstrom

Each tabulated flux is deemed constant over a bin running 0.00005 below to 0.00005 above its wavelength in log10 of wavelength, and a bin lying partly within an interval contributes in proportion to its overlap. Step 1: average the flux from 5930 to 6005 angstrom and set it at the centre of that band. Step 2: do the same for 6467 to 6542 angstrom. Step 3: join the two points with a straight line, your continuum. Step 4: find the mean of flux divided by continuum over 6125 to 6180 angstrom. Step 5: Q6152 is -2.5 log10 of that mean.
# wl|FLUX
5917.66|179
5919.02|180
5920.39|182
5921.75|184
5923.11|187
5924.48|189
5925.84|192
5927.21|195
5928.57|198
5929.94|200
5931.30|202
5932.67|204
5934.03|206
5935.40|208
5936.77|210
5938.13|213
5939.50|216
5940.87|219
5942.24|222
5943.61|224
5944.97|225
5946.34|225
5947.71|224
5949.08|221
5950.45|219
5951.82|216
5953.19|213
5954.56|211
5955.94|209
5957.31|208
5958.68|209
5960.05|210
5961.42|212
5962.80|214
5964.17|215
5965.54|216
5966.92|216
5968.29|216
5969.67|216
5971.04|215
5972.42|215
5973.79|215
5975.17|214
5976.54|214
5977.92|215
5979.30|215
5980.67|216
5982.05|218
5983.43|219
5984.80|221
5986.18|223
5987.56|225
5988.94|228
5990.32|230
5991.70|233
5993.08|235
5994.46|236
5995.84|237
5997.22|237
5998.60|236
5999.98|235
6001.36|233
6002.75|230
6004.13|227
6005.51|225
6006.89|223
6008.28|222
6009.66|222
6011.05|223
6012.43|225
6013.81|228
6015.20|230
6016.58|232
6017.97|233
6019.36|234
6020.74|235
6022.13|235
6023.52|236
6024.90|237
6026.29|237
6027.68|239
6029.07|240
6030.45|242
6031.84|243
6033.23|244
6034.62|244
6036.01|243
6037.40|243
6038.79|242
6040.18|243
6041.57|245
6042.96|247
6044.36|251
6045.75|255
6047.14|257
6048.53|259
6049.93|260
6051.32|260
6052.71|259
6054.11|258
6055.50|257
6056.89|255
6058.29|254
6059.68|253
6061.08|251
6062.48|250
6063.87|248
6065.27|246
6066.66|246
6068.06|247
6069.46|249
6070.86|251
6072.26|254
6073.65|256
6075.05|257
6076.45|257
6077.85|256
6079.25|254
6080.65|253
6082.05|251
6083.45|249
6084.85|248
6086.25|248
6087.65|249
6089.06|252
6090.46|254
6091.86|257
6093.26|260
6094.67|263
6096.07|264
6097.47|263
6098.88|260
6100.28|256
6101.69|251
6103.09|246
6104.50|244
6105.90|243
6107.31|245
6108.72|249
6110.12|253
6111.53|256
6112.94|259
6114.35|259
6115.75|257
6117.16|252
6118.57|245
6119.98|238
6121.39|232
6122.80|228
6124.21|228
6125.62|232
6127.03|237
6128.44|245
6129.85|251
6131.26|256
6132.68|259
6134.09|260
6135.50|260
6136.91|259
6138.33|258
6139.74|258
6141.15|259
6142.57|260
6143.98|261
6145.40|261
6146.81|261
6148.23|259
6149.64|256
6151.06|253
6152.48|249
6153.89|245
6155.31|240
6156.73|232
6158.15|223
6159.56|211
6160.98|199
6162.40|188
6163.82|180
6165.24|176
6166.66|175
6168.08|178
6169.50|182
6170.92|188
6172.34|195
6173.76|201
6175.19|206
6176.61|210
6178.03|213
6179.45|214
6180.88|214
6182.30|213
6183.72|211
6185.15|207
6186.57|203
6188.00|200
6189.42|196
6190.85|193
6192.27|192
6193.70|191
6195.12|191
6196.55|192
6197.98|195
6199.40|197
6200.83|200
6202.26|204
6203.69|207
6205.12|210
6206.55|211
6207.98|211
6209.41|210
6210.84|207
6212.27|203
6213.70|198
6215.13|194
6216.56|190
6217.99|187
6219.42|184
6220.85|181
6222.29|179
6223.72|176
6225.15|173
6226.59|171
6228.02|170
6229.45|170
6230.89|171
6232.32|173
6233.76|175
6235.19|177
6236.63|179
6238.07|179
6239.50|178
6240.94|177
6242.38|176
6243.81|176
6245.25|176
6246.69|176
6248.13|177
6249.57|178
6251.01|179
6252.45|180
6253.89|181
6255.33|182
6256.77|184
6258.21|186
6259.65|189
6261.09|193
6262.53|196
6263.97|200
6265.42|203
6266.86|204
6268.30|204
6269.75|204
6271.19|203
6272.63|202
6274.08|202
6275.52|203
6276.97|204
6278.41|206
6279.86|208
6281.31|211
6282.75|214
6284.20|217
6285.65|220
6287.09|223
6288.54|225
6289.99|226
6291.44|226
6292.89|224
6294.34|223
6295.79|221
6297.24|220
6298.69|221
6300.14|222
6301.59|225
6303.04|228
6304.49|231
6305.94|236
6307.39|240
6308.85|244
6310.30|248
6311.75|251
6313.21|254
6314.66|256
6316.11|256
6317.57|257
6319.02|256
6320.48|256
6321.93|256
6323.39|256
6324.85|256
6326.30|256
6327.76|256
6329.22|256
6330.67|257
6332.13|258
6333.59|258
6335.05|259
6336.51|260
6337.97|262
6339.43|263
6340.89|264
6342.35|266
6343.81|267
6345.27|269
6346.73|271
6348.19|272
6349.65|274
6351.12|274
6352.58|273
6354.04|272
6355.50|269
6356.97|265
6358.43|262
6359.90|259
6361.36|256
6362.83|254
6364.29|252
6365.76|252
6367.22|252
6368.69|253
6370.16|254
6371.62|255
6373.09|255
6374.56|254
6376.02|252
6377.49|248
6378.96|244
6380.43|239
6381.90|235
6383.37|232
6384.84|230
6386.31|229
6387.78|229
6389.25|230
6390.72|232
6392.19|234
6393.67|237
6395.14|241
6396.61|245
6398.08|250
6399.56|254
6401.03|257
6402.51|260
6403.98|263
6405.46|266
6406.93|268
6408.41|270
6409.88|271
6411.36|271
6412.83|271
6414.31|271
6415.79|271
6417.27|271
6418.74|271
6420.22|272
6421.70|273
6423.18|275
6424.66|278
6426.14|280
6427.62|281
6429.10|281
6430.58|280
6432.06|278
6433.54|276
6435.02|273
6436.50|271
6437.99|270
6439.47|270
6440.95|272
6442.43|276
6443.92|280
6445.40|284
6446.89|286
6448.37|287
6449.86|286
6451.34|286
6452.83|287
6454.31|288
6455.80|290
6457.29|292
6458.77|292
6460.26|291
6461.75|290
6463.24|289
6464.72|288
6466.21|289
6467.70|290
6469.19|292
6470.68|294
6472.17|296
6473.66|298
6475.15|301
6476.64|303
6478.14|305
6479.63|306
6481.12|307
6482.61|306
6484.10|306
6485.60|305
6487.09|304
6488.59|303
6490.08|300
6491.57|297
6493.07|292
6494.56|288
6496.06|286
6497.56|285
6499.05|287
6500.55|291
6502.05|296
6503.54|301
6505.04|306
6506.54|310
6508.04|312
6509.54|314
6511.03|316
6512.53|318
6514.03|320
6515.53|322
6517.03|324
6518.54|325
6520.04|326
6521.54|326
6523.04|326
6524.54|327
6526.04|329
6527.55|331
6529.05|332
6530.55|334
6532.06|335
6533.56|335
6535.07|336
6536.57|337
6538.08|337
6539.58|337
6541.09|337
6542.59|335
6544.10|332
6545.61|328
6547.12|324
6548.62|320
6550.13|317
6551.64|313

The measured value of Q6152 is 0.10 mag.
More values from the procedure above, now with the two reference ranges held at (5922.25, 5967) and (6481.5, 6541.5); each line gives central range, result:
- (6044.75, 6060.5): -0.119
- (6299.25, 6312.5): 0.174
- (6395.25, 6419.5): 0.124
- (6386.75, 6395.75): 0.245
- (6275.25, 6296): 0.251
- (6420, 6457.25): 0.082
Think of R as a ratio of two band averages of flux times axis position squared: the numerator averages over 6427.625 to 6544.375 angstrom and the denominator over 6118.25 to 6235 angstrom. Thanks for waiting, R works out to 1.57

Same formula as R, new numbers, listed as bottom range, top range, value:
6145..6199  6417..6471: 1.46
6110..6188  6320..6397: 1.18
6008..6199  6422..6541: 1.43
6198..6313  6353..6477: 1.40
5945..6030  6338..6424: 1.31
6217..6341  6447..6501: 1.47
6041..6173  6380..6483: 1.24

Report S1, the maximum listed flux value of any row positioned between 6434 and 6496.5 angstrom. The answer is 307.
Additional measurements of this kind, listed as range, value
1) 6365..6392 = 255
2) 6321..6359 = 274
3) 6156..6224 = 232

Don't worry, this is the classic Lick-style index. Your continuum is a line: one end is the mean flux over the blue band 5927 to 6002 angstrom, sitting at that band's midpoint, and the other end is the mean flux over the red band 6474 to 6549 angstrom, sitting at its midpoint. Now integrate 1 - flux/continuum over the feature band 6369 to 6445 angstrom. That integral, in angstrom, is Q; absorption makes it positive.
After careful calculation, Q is 9.4 angstrom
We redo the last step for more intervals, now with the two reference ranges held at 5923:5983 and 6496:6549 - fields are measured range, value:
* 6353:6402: 7.5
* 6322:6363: 3.4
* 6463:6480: 0.8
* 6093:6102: -0.8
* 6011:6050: -2.4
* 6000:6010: -0.2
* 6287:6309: 4.0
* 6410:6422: 1.2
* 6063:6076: -0.9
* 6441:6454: 1.0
